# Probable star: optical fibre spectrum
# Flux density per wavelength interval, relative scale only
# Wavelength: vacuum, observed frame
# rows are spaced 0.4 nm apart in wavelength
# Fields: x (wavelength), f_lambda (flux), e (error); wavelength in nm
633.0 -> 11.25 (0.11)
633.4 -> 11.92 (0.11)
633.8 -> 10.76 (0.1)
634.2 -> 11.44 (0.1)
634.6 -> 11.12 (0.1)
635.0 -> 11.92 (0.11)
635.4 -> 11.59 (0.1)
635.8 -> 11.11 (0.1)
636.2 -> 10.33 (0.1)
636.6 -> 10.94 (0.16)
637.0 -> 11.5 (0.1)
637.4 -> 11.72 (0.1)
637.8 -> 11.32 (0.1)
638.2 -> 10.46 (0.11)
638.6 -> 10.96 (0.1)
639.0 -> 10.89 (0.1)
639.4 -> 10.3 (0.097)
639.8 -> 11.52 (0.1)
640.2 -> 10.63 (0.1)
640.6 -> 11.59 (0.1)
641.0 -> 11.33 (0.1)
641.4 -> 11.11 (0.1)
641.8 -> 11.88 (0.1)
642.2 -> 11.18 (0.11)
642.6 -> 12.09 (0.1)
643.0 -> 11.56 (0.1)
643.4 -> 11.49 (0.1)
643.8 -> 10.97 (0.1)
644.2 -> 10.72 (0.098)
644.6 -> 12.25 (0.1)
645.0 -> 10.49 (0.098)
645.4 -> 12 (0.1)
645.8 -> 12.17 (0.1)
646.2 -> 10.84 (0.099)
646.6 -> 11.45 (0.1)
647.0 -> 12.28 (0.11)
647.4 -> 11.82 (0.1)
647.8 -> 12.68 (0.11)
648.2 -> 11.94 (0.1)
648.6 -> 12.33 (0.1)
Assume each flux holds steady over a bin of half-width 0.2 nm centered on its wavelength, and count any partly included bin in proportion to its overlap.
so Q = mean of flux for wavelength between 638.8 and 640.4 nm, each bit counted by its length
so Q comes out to 10.8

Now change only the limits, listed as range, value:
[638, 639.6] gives 10.7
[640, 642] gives 11.3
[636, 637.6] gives 11.1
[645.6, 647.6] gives 11.7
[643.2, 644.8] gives 11.4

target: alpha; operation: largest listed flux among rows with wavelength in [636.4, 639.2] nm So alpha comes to 11.72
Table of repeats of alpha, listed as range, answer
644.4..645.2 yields 12.25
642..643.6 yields 12.09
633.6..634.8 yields 11.44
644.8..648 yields 12.68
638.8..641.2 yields 11.59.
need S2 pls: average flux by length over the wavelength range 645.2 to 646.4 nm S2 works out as 11.7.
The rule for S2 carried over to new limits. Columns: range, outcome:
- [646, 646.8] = 11.1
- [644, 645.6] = 11.4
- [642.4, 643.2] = 11.8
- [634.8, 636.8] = 11.2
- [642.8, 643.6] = 11.5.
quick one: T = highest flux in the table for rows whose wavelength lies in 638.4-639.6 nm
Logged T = 10.96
